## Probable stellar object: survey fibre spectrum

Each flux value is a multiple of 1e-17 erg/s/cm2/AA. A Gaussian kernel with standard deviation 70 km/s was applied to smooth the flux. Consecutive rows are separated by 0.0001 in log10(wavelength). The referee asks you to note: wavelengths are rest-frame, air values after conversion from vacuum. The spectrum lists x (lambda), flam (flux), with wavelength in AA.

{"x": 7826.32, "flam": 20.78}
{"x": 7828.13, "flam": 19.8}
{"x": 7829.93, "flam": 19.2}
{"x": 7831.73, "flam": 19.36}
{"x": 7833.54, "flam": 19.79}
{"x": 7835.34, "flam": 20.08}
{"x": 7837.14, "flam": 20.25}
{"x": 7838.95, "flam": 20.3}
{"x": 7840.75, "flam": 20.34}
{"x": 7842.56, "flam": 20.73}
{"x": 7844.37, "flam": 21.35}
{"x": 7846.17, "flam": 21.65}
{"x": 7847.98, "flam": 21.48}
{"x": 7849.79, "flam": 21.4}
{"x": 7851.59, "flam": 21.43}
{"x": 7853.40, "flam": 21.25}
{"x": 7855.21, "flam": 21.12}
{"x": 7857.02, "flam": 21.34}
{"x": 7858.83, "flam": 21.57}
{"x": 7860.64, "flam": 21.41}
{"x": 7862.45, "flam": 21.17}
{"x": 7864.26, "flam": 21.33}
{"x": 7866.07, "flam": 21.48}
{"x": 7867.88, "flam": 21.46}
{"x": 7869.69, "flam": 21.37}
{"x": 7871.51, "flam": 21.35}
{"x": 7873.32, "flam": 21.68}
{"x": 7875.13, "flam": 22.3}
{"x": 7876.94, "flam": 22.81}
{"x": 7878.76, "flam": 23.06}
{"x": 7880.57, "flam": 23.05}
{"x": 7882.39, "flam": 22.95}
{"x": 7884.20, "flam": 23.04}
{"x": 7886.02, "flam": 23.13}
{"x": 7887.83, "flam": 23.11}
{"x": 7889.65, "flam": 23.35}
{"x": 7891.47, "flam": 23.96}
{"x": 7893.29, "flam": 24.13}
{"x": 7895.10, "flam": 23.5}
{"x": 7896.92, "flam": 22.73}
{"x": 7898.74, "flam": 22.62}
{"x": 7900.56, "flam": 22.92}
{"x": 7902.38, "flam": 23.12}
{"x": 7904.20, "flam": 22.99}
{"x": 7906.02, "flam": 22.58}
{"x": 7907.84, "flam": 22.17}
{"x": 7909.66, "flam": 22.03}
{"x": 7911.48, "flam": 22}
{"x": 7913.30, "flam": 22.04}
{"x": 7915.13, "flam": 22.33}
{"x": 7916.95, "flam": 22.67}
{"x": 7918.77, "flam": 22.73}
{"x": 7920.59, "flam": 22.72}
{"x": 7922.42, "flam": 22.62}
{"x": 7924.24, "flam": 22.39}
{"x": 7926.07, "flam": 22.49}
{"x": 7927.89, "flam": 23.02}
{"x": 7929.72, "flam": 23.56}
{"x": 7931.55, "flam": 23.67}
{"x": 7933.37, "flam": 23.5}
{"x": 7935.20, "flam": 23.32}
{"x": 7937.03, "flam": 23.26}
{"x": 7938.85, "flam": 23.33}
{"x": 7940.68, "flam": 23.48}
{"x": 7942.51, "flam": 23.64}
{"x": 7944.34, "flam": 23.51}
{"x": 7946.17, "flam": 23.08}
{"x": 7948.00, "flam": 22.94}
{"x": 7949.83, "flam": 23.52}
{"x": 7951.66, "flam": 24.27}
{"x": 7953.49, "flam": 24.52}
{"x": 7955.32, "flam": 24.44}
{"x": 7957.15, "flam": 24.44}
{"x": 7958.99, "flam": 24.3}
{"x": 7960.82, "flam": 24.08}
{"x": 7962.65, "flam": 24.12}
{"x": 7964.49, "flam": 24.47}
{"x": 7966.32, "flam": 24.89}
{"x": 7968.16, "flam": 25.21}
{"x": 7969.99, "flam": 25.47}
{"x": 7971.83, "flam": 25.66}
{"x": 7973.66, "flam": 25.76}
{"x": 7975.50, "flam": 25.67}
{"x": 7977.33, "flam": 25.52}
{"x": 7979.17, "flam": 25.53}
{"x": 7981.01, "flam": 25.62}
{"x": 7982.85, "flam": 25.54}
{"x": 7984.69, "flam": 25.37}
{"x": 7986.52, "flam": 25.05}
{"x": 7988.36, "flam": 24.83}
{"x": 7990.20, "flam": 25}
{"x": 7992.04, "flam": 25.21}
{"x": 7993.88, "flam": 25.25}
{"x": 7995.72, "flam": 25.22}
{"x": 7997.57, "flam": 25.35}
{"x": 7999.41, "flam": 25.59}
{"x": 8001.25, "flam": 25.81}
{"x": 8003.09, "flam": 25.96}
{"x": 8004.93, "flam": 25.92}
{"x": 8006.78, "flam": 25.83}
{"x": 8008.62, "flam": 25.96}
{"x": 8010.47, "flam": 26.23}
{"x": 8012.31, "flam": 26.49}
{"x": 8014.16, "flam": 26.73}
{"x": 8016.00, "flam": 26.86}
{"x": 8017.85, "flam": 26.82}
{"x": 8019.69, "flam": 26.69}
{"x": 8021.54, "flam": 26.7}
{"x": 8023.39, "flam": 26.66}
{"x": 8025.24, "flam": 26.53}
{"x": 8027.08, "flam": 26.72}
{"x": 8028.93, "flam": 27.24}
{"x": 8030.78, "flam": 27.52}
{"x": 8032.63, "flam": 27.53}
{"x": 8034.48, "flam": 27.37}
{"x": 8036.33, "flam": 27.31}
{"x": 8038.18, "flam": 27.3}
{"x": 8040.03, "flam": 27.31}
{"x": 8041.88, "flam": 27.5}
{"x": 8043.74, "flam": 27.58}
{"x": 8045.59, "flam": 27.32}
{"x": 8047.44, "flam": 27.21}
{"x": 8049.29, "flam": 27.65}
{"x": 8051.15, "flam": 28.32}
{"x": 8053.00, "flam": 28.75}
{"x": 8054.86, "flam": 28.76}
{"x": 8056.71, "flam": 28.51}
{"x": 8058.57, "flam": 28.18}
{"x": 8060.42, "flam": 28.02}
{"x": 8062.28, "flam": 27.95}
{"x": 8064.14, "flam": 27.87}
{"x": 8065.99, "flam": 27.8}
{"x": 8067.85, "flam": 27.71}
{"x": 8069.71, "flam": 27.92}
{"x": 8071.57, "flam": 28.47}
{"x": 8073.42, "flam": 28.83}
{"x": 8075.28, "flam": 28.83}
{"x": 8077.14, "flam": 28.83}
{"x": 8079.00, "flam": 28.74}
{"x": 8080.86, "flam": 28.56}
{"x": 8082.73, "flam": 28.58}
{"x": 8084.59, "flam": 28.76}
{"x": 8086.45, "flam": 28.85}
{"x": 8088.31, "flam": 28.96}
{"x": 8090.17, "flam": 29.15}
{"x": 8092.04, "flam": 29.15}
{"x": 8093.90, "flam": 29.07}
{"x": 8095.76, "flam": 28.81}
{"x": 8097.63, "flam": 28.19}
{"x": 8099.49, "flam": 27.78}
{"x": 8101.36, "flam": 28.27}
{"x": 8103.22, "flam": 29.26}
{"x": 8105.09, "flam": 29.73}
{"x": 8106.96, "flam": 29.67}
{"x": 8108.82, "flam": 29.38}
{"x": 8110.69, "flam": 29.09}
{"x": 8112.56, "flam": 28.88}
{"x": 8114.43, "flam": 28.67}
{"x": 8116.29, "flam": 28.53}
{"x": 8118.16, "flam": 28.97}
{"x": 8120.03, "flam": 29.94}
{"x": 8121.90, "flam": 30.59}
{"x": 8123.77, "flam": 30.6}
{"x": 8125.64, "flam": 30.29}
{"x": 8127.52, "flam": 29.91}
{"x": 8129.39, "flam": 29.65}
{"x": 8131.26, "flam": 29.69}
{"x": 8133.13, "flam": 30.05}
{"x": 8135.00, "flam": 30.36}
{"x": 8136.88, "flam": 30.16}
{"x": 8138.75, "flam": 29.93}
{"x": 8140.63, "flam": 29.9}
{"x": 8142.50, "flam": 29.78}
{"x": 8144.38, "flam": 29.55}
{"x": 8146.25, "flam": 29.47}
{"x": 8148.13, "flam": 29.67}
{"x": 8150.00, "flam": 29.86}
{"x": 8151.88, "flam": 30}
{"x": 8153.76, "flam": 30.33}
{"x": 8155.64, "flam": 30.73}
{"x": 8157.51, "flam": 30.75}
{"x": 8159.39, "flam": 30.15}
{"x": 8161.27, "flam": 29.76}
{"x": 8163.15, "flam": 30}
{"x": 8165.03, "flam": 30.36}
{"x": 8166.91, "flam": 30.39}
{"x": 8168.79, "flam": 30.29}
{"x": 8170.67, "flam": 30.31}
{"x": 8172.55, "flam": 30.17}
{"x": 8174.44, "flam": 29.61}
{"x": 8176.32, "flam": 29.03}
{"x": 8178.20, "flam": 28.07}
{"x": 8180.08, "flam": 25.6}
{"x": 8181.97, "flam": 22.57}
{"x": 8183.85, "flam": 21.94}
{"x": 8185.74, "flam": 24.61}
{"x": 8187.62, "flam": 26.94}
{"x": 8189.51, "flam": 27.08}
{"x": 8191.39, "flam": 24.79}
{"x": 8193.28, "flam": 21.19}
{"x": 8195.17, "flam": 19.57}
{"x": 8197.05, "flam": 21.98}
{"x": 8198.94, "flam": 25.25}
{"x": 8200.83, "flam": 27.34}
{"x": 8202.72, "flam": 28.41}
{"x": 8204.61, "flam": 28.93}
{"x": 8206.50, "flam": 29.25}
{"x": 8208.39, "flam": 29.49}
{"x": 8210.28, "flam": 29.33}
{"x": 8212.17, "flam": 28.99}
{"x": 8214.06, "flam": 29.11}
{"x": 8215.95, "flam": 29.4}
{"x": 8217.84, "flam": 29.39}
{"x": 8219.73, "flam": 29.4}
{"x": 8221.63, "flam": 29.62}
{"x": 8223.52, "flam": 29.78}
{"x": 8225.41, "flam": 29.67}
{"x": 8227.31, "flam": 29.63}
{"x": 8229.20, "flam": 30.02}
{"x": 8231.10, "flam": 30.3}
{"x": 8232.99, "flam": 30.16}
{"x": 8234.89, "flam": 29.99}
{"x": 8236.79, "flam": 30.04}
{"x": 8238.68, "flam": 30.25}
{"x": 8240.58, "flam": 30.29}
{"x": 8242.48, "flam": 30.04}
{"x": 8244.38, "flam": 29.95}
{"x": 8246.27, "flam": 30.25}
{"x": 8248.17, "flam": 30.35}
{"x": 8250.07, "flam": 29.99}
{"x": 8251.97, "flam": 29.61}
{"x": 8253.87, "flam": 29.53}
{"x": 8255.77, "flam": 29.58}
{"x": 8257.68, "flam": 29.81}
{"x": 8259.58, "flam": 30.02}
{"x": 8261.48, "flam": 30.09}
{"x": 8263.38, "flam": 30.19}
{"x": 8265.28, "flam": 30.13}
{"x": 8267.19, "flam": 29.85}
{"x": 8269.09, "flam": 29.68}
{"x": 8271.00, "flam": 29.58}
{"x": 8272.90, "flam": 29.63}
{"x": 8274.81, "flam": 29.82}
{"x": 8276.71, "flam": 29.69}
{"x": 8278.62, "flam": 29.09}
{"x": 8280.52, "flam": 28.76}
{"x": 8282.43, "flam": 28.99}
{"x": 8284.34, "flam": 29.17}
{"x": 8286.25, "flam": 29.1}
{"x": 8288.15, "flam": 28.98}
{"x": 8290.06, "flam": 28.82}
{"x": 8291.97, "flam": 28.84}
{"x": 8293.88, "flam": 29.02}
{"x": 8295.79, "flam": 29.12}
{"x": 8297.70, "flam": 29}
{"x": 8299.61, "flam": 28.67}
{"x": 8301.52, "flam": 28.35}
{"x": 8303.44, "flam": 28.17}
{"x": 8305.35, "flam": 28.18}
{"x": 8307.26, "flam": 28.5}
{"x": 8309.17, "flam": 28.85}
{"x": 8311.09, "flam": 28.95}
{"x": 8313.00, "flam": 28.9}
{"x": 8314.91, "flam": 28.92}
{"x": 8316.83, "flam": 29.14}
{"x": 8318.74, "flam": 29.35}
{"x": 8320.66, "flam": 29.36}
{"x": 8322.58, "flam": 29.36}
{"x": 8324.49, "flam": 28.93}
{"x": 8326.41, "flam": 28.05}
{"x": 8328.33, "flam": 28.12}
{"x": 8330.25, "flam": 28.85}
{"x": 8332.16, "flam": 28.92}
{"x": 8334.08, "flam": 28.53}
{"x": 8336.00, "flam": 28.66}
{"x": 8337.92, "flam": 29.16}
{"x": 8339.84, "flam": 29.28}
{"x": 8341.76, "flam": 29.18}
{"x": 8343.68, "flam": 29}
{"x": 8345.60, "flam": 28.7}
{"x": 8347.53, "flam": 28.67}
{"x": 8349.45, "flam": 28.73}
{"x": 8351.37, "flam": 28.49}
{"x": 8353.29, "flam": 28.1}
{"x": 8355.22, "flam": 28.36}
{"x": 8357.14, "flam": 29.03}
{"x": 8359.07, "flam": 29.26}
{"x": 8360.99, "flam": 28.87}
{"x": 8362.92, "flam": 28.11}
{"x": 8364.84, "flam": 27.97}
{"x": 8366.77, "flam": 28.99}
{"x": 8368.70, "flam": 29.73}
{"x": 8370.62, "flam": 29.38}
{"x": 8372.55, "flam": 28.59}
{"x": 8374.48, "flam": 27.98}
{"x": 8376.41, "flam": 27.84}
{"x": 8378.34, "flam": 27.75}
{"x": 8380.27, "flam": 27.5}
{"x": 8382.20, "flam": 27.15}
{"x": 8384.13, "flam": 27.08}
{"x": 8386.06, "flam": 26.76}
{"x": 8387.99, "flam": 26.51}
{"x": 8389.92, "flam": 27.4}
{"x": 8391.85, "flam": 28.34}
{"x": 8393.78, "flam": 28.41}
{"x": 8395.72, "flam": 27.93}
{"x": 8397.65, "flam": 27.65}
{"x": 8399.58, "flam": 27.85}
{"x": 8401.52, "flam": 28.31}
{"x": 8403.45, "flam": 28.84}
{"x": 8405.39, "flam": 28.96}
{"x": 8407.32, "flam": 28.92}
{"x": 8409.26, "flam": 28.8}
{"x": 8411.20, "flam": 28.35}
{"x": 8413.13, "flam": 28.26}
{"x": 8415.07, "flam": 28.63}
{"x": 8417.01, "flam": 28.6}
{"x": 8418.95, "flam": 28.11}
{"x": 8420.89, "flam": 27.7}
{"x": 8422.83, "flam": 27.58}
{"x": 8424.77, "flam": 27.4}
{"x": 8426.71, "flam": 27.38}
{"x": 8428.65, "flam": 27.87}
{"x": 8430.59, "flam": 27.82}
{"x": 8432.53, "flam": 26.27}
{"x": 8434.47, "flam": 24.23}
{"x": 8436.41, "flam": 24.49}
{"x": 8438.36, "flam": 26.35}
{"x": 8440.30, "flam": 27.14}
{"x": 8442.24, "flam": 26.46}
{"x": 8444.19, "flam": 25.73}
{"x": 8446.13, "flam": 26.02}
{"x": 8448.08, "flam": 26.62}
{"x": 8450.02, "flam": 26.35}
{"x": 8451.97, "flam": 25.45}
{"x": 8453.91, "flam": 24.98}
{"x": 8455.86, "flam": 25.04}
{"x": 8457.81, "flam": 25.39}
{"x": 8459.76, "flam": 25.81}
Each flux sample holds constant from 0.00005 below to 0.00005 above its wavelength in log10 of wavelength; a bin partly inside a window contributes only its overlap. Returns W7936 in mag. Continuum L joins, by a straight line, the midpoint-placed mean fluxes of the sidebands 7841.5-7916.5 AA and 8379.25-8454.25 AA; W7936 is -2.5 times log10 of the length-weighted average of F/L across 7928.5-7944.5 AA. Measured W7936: -0.033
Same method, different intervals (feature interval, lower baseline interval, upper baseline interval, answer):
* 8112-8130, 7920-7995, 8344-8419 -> -0.149 mag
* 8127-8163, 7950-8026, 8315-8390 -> -0.123 mag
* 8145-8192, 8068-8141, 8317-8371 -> 0.021 mag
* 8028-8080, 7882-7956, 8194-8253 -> -0.092 mag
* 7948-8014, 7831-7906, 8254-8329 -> -0.060 mag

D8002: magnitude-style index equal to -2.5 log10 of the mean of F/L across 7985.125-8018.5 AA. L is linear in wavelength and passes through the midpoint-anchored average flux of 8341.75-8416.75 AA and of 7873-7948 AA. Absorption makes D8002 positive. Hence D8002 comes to -0.08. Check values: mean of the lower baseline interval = 23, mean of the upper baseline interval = 28.3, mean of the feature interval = 25.8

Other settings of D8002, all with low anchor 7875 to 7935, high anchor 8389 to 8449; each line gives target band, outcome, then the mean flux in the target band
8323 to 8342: -0.080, 28.8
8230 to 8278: -0.153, 29.9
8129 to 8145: -0.196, 29.9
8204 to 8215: -0.142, 29.2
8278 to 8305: -0.098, 28.8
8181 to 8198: 0.091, 23.4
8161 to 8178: -0.184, 29.9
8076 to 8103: -0.170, 28.7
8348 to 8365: -0.065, 28.6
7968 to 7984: -0.090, 25.6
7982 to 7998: -0.068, 25.2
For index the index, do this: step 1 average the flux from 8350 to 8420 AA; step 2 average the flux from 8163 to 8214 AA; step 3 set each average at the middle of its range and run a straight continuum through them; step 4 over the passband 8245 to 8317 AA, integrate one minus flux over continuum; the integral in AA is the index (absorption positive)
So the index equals -4.4 AA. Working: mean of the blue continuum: 27.1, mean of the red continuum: 28.2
